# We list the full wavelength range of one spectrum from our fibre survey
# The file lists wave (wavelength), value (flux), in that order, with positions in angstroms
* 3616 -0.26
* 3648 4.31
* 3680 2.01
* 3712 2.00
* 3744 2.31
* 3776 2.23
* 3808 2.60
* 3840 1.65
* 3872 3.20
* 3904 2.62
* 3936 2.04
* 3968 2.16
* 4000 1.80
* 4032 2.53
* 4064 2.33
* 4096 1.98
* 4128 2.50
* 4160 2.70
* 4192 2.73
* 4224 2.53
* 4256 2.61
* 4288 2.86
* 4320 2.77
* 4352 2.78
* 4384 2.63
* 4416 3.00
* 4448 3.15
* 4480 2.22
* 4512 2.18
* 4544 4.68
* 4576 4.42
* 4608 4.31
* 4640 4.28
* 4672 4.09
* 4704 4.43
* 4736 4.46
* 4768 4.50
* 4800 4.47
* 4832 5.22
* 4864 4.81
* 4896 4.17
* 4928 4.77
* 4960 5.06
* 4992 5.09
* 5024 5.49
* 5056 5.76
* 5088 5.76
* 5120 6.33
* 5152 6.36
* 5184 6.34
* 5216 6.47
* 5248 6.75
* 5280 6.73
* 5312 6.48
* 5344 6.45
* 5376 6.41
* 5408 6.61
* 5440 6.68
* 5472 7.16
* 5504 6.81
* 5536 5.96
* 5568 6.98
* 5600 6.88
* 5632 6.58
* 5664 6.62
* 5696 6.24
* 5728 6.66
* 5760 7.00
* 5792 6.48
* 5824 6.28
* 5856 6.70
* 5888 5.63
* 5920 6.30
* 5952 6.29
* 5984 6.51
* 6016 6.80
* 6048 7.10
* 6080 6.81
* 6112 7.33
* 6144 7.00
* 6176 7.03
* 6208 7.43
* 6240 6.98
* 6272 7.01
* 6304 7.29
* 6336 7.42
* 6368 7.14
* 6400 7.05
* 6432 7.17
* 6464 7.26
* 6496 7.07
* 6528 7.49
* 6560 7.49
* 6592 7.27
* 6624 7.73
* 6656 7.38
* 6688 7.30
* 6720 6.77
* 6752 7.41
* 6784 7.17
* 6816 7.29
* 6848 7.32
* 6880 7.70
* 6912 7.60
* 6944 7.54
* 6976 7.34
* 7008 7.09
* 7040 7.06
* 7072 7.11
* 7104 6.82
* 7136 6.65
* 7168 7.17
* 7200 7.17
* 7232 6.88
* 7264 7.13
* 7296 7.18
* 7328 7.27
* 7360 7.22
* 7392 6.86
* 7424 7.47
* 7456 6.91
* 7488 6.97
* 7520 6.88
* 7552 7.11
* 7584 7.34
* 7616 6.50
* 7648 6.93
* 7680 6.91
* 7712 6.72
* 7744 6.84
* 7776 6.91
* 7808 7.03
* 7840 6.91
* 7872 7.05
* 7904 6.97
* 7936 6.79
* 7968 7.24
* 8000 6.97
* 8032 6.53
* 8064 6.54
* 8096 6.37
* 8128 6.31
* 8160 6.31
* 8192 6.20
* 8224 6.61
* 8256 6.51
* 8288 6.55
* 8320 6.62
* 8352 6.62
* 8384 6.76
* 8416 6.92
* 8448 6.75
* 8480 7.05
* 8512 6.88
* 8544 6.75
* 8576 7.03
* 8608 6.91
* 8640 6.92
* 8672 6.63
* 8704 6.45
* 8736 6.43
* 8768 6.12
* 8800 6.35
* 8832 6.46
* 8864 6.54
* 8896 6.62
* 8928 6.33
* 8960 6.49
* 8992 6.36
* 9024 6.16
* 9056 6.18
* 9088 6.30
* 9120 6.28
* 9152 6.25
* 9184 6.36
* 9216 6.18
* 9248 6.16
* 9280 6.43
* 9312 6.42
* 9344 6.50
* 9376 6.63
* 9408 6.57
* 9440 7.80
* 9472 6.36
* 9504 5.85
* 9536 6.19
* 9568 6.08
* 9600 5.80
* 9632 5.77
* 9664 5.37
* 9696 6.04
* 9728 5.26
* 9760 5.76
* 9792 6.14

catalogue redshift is 0.14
